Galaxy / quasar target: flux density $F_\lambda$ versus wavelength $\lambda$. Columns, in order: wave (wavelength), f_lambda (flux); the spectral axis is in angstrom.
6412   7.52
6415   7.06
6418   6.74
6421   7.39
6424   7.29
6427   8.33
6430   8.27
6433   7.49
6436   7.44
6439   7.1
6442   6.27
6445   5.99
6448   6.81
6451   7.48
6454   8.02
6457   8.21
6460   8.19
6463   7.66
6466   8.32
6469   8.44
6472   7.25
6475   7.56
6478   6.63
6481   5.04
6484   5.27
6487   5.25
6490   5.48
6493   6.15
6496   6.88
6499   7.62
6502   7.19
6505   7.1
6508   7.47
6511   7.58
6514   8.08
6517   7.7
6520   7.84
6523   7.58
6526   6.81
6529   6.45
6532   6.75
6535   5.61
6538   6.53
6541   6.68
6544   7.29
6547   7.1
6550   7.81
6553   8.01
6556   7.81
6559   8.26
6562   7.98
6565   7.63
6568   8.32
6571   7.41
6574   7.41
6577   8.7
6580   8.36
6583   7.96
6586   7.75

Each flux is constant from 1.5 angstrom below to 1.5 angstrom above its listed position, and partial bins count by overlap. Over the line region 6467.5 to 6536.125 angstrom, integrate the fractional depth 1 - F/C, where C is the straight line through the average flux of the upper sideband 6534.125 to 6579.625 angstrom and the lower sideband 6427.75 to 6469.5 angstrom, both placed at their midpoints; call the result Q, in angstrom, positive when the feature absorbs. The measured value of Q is 6.2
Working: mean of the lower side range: 7.54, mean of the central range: 6.86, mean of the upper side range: 7.55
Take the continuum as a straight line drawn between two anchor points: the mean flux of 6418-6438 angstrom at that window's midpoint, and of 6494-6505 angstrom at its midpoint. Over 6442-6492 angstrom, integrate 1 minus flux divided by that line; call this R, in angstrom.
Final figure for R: 2.91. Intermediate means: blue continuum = 7.61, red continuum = 7.16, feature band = 6.95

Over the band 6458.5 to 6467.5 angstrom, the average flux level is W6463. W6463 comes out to 8.06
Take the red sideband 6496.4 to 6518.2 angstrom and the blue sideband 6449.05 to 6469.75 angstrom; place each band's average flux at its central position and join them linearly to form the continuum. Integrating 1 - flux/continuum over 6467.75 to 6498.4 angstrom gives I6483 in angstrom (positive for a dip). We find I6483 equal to 5.3 angstrom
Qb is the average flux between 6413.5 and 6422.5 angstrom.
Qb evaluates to 7.06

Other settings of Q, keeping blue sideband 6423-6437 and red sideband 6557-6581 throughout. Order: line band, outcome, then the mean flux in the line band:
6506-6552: 4.5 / 7.16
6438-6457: 1.9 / 7.04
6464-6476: -0.1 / 7.9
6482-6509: 4.9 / 6.44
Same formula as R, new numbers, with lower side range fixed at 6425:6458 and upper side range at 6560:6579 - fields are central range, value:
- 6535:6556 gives 1.8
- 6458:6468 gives -0.8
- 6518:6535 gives 1.7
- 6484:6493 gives 2.5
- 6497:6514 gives 0.5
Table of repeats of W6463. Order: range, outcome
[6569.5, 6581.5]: 7.97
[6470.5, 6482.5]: 6.62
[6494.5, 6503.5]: 7.23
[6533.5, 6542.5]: 6.27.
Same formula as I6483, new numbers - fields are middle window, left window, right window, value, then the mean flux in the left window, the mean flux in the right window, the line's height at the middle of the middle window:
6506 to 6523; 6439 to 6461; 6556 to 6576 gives -0.3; 7.25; 7.85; 7.59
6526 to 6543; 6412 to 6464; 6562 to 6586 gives 2.9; 7.4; 7.96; 7.79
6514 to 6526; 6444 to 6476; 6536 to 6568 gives -0.1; 7.66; 7.52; 7.57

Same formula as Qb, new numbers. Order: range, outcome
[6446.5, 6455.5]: 7.44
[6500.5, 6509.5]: 7.25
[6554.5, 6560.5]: 8.04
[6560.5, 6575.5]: 7.75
